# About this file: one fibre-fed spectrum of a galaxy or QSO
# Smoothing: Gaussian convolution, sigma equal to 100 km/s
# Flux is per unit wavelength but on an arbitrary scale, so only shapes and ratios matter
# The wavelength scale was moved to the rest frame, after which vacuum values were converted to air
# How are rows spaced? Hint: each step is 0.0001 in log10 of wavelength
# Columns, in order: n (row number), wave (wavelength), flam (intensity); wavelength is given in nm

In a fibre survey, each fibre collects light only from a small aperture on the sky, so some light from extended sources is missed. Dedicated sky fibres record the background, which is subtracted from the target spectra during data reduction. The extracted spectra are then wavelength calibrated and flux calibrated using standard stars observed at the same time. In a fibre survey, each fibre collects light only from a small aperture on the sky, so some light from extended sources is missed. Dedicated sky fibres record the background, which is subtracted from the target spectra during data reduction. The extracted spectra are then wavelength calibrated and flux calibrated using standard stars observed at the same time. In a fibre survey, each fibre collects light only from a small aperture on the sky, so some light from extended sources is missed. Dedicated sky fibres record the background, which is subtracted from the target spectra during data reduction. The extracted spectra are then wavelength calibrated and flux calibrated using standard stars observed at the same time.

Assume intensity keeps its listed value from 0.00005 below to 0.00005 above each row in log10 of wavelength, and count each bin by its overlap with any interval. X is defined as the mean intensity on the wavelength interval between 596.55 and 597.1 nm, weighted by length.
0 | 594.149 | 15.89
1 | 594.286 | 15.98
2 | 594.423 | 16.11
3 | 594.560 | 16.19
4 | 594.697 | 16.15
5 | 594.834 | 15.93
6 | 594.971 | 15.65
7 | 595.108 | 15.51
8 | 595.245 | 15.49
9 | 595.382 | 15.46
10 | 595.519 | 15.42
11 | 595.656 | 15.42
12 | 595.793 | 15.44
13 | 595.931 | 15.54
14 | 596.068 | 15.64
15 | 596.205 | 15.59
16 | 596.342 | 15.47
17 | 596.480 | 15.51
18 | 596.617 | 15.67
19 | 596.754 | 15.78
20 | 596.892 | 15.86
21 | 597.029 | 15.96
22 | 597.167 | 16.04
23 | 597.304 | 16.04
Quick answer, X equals 15.8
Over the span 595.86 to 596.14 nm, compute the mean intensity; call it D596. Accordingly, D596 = 15.6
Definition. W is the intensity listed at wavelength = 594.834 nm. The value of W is 15.93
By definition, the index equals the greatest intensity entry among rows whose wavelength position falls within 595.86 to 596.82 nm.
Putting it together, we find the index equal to 15.78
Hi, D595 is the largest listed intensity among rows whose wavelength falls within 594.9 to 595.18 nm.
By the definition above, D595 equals 15.65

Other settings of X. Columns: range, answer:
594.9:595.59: 15.5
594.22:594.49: 16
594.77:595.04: 15.8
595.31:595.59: 15.5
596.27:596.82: 15.6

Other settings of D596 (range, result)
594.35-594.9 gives 16.1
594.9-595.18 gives 15.6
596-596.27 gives 15.6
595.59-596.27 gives 15.5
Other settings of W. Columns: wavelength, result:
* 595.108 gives 15.51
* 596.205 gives 15.59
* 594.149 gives 15.89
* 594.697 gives 16.15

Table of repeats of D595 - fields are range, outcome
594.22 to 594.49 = 16.11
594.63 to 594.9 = 16.15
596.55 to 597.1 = 15.96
